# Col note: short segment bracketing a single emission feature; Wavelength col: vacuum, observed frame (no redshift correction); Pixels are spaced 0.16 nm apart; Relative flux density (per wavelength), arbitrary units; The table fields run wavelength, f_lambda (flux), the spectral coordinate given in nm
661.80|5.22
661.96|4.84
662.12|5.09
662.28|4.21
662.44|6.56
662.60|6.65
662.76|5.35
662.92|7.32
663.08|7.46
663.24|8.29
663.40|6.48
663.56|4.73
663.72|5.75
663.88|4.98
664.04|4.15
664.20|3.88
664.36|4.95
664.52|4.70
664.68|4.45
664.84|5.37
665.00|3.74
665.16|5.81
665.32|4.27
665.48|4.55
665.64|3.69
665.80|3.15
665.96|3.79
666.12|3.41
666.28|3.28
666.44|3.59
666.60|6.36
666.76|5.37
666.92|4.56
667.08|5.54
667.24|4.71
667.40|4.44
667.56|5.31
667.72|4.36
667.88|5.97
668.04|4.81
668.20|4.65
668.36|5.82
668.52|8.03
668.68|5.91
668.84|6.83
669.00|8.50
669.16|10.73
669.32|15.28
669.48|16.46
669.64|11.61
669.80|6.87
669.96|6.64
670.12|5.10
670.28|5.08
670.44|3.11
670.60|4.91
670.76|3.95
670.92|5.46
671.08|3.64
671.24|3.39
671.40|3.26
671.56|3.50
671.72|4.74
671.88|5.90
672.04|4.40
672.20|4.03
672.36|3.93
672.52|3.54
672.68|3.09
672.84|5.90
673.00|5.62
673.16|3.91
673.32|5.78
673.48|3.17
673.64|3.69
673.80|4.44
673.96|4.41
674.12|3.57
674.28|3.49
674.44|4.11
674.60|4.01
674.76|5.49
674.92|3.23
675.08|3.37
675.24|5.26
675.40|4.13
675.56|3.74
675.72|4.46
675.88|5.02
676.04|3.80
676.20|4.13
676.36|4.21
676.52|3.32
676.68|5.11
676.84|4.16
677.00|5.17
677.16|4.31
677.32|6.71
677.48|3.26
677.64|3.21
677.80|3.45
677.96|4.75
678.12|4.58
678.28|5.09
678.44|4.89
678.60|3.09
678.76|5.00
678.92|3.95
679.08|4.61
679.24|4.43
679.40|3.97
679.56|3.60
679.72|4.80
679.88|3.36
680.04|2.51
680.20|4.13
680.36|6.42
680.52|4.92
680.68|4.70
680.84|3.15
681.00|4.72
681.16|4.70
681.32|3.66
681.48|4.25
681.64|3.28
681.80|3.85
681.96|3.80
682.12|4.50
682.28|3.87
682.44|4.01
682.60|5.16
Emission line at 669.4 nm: [O III] 5007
